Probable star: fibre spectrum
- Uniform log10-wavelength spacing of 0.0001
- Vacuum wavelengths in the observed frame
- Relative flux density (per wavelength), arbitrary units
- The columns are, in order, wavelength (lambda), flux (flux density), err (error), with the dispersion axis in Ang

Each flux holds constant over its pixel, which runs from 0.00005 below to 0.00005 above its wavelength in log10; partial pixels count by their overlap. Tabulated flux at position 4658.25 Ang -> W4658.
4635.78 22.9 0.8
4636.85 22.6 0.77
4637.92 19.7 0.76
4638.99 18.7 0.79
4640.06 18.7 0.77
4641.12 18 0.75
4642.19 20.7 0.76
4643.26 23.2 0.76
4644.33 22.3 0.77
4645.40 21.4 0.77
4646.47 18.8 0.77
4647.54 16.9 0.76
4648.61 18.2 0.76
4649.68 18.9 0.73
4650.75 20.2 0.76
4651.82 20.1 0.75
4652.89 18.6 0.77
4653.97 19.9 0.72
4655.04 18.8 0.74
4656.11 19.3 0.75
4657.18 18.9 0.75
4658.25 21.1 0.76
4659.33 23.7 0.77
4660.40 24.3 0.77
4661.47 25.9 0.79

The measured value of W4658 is 21.1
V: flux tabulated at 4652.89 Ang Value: 18.6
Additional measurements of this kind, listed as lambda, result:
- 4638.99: 18.7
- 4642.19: 20.7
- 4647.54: 16.9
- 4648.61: 18.2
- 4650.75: 20.2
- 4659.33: 23.7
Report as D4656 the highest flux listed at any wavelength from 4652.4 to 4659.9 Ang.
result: 23.7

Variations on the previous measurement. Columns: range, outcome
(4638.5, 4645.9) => 23.2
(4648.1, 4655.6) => 20.2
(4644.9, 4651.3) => 21.4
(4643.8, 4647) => 22.3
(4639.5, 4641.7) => 18.7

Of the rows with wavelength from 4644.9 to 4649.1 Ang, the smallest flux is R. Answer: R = 16.9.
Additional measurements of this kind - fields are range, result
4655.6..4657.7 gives 18.9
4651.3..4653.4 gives 18.6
